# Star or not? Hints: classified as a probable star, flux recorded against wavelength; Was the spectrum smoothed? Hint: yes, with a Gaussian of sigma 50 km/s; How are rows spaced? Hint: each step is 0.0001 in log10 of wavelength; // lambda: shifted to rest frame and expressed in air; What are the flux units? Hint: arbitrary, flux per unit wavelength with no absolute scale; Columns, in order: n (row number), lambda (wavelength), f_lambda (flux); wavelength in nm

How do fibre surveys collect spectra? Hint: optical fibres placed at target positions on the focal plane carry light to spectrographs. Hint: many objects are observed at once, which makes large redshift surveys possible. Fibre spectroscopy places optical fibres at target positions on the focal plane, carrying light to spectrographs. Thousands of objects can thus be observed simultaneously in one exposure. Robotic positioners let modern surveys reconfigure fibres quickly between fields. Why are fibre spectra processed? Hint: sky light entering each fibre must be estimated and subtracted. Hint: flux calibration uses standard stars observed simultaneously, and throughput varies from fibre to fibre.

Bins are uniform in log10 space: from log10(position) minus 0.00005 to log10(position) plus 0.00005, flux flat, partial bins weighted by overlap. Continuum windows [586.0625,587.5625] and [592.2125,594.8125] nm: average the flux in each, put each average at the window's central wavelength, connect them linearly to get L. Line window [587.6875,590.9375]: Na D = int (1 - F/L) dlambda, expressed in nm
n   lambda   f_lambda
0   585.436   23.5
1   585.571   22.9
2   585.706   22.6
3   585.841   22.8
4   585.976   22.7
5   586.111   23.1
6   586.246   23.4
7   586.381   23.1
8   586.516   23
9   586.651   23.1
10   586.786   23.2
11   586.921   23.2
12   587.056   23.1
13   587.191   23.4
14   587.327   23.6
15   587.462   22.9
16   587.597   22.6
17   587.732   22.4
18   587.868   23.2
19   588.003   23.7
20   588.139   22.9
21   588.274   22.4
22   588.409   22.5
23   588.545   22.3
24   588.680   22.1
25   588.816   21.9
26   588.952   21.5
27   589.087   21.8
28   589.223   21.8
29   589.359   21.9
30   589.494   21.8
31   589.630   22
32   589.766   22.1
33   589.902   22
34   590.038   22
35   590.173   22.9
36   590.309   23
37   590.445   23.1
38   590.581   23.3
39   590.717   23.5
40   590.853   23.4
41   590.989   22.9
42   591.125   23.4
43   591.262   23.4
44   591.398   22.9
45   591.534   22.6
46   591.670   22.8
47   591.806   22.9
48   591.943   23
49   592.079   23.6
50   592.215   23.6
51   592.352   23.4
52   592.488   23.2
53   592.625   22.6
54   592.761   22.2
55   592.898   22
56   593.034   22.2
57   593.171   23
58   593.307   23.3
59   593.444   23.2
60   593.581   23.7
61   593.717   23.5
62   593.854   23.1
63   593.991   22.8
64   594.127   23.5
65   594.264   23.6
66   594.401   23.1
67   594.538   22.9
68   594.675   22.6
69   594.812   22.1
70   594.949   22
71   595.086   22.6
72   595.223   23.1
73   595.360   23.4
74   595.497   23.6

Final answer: 0.09 nm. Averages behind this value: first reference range 23.2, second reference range 23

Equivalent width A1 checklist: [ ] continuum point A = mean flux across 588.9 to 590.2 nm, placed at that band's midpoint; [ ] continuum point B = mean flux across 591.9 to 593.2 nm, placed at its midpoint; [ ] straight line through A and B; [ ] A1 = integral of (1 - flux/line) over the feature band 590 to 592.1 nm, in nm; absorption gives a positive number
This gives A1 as -0.06 nm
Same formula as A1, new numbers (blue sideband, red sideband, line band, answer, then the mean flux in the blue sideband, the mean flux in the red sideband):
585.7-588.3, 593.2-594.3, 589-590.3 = 0.06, 23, 23.3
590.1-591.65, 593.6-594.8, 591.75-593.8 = 0.01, 23.1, 23.1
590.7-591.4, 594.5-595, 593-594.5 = -0.04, 23.2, 22.4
